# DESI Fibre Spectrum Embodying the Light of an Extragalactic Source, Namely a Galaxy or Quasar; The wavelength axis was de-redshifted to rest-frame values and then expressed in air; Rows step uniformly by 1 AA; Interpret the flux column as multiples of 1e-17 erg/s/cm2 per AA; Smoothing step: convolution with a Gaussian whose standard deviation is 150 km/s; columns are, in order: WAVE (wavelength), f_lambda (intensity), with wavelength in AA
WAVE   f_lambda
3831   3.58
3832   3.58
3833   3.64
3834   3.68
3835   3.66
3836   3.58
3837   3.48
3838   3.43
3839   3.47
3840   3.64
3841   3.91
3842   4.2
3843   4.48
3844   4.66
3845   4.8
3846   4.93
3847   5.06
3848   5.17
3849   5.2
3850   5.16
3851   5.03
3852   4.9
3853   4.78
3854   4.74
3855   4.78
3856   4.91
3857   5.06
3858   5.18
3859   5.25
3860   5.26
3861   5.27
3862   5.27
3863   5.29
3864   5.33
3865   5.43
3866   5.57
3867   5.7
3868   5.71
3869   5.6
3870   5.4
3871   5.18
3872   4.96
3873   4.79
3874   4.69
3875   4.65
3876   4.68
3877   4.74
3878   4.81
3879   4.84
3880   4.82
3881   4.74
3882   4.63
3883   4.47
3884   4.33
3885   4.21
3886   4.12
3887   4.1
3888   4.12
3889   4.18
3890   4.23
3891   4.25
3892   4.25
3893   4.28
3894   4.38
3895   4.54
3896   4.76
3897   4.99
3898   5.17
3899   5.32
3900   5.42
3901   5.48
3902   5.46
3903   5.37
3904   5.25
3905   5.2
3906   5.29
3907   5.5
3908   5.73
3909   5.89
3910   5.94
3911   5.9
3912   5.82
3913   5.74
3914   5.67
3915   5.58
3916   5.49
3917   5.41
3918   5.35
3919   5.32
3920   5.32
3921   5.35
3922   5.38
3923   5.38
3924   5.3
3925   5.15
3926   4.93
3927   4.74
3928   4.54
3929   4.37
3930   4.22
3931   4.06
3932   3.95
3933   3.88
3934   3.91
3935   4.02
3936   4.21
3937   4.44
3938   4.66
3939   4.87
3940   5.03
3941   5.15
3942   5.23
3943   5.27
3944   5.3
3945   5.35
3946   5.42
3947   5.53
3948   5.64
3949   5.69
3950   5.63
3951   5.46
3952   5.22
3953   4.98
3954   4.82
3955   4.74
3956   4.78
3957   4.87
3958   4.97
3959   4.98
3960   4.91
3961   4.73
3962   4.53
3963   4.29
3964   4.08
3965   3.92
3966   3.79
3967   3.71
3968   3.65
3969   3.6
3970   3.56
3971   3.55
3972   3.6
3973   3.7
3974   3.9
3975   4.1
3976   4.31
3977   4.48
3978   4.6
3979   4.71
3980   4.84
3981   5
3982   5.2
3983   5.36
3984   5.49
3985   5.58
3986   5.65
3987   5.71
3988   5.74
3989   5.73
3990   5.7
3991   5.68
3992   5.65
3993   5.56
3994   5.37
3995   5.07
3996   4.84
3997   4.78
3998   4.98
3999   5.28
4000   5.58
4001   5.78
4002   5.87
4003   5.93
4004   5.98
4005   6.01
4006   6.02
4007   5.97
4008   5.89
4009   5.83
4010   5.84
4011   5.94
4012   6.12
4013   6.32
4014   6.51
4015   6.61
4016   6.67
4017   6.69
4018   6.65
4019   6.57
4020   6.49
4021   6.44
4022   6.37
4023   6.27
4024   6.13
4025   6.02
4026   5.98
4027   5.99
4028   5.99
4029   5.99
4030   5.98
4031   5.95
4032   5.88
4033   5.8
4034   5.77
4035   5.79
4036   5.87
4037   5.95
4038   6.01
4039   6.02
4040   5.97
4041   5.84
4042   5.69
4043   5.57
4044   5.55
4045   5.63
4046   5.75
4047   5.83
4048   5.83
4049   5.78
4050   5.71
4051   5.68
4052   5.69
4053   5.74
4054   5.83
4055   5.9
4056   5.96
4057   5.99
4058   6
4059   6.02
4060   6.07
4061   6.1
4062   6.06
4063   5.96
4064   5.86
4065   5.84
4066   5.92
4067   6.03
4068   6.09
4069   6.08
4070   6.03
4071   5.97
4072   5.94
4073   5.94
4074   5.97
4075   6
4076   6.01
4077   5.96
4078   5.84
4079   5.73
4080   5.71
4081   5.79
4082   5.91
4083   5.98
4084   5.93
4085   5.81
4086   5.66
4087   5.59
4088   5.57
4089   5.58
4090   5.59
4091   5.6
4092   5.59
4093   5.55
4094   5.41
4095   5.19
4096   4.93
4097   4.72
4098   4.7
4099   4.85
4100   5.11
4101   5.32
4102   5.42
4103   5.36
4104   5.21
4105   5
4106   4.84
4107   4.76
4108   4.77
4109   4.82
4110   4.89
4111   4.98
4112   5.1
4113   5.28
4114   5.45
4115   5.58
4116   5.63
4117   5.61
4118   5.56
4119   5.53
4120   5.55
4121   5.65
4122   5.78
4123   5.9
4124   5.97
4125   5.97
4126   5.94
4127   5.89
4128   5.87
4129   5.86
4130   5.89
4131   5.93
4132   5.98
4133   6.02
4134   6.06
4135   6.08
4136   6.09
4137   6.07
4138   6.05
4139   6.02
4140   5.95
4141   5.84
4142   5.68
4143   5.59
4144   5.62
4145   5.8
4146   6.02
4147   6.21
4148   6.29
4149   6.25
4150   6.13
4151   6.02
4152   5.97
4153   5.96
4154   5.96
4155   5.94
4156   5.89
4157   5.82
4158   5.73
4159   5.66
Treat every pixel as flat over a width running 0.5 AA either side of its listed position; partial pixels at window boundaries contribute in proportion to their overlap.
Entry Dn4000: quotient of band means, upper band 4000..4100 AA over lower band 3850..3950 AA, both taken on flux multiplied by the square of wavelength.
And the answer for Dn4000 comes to 1.3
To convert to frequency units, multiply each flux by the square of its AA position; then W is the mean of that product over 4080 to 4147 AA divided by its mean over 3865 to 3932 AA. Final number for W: 1.2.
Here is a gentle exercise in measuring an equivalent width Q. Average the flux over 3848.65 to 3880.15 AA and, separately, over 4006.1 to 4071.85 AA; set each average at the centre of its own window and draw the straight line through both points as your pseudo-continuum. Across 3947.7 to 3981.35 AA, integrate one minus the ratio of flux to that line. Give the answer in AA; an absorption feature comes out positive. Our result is 6.66 AA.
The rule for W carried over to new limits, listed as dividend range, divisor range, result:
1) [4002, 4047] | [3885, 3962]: 1.27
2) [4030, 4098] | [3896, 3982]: 1.26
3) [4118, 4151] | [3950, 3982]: 1.45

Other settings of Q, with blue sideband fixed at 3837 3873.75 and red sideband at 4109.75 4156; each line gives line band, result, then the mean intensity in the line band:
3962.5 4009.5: 3.3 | 4.97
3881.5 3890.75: 1.4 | 4.27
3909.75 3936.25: 0.7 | 5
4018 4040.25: -2.4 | 6.07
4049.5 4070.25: -1.3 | 5.93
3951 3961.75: 0.7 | 4.92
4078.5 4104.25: 1.0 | 5.46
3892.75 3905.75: 0.0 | 5.07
